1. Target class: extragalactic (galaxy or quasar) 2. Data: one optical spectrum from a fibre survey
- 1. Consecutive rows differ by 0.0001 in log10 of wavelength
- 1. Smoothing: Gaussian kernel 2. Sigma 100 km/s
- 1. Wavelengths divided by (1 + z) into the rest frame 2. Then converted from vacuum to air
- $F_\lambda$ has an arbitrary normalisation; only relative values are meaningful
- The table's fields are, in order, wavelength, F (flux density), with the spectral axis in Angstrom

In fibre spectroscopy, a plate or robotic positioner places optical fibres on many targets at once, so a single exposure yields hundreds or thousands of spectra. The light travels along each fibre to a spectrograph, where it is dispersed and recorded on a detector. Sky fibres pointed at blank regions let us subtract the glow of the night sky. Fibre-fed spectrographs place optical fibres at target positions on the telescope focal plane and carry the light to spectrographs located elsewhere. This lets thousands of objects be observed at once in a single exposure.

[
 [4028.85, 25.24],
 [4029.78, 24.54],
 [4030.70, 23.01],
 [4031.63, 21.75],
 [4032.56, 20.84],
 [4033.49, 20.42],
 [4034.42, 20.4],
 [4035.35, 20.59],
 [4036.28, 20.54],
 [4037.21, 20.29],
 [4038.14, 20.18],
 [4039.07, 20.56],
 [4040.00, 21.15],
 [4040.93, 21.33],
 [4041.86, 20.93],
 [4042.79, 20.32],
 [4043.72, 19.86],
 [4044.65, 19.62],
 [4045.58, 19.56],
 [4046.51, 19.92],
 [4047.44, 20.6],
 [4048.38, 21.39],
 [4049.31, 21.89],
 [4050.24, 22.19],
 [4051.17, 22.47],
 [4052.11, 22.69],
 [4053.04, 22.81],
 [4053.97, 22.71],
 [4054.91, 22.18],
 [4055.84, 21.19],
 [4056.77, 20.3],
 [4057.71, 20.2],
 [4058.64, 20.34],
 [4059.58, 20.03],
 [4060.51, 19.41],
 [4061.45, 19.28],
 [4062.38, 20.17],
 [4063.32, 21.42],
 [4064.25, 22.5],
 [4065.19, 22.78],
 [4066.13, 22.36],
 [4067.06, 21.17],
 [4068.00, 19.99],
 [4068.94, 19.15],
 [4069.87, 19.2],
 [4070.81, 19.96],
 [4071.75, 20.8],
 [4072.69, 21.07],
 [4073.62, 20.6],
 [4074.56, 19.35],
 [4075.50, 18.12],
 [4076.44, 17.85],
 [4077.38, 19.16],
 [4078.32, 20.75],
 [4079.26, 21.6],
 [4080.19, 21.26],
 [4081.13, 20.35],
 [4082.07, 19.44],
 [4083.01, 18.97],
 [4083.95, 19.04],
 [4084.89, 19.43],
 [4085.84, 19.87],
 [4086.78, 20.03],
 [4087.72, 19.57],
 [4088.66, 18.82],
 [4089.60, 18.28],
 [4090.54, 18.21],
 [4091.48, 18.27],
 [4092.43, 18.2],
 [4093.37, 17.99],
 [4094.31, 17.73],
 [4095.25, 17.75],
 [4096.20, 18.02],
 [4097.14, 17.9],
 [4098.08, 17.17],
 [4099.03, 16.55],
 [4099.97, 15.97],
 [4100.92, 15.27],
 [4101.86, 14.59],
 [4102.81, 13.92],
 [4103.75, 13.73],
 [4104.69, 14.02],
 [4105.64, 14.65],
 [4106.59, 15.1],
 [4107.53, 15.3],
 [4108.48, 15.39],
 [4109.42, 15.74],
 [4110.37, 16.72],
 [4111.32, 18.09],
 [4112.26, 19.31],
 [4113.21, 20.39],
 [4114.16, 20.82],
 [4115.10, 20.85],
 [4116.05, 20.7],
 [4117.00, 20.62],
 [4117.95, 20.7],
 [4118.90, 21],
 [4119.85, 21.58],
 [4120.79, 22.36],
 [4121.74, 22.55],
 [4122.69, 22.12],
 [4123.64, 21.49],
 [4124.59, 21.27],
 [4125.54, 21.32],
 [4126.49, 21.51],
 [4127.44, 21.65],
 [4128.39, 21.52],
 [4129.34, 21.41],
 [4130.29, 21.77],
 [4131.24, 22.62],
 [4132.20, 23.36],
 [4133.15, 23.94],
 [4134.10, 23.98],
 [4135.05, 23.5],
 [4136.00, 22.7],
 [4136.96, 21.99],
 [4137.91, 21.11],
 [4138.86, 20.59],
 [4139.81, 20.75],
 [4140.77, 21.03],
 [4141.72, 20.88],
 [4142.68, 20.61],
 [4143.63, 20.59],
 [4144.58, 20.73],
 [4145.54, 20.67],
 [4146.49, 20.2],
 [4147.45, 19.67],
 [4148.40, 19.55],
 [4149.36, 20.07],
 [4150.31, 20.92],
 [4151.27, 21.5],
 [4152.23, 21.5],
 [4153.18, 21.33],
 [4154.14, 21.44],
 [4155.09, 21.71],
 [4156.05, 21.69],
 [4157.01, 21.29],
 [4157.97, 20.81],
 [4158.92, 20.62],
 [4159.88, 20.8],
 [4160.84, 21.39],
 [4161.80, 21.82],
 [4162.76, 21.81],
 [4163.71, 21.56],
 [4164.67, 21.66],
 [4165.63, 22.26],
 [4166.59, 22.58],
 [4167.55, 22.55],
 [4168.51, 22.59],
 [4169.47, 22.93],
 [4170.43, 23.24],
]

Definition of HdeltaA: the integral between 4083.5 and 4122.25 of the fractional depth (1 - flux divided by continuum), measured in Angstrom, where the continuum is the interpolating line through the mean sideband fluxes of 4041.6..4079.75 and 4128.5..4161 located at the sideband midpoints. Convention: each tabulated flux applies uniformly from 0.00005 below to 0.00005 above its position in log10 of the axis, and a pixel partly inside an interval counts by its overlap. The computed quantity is 5.4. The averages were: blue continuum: 20.7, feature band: 18.1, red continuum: 21.4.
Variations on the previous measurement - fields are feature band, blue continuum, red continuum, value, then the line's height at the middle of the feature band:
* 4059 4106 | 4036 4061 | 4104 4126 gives 2.8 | 20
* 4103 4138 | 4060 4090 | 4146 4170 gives 1.1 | 20.8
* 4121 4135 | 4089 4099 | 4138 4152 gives -1.8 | 19.7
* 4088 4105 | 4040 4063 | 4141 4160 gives 3.3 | 20.9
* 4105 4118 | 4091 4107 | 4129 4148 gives 0.0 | 18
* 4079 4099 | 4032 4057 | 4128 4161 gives 2.2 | 21.2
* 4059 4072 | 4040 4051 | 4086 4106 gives -0.9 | 19.3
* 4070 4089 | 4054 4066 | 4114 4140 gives 1.2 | 21.2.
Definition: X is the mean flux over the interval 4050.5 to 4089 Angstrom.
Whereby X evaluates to 20.5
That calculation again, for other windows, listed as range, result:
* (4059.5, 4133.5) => 19.4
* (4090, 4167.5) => 20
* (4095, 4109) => 15.7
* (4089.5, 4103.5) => 17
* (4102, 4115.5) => 16.6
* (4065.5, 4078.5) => 20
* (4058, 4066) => 20.8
